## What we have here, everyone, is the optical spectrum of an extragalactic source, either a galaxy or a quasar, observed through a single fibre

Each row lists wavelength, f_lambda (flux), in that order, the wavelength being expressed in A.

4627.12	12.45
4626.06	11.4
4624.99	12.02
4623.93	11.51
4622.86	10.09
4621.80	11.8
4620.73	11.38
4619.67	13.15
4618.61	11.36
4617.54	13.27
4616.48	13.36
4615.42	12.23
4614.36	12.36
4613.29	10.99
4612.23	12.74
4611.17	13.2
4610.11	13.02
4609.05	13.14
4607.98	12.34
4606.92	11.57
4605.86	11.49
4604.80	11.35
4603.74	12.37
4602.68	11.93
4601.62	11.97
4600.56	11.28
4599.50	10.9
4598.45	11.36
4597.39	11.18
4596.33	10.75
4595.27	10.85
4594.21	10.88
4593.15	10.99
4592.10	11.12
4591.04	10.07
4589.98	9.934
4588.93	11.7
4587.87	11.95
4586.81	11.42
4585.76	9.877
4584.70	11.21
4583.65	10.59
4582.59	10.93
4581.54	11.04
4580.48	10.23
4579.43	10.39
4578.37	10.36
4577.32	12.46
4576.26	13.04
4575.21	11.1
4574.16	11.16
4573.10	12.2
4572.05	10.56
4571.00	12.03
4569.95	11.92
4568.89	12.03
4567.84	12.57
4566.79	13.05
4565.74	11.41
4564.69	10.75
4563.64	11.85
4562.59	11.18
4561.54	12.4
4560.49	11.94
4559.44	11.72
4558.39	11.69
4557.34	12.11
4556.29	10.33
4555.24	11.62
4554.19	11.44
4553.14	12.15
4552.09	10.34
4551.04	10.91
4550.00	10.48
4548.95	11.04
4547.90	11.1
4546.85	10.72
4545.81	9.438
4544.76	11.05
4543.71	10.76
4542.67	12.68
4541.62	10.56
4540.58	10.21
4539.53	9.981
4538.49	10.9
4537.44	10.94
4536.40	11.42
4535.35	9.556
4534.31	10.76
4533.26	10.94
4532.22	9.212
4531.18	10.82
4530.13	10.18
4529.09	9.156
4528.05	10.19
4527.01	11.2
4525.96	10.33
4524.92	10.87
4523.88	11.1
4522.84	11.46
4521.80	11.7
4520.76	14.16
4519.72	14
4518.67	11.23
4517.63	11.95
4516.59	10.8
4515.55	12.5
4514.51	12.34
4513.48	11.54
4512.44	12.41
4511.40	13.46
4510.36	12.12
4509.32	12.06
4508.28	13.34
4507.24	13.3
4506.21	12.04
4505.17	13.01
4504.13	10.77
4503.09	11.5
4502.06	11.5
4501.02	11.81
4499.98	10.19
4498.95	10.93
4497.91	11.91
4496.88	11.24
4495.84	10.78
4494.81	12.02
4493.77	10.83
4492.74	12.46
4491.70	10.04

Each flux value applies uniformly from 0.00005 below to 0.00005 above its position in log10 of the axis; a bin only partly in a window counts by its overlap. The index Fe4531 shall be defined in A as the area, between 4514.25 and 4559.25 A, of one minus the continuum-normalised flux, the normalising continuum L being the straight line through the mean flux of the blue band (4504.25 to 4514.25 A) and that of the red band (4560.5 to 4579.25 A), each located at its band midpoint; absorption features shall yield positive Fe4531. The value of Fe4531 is 4.0 A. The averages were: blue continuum 12.5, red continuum 11.7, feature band 11.1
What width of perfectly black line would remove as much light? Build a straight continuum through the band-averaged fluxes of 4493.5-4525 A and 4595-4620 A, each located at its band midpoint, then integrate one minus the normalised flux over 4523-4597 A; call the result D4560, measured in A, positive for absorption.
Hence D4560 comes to 5.6 A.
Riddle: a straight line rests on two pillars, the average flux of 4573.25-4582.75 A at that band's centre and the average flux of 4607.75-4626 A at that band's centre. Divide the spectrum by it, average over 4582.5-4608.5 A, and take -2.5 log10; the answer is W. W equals 0.044 mag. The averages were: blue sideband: 11.2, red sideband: 12.2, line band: 11.2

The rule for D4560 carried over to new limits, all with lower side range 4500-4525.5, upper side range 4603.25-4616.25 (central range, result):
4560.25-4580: 0.8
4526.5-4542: 2.2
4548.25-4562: 0.9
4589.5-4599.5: 1.2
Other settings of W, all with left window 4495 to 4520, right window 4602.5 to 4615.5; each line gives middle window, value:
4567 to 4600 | 0.087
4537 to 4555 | 0.110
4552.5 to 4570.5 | 0.029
